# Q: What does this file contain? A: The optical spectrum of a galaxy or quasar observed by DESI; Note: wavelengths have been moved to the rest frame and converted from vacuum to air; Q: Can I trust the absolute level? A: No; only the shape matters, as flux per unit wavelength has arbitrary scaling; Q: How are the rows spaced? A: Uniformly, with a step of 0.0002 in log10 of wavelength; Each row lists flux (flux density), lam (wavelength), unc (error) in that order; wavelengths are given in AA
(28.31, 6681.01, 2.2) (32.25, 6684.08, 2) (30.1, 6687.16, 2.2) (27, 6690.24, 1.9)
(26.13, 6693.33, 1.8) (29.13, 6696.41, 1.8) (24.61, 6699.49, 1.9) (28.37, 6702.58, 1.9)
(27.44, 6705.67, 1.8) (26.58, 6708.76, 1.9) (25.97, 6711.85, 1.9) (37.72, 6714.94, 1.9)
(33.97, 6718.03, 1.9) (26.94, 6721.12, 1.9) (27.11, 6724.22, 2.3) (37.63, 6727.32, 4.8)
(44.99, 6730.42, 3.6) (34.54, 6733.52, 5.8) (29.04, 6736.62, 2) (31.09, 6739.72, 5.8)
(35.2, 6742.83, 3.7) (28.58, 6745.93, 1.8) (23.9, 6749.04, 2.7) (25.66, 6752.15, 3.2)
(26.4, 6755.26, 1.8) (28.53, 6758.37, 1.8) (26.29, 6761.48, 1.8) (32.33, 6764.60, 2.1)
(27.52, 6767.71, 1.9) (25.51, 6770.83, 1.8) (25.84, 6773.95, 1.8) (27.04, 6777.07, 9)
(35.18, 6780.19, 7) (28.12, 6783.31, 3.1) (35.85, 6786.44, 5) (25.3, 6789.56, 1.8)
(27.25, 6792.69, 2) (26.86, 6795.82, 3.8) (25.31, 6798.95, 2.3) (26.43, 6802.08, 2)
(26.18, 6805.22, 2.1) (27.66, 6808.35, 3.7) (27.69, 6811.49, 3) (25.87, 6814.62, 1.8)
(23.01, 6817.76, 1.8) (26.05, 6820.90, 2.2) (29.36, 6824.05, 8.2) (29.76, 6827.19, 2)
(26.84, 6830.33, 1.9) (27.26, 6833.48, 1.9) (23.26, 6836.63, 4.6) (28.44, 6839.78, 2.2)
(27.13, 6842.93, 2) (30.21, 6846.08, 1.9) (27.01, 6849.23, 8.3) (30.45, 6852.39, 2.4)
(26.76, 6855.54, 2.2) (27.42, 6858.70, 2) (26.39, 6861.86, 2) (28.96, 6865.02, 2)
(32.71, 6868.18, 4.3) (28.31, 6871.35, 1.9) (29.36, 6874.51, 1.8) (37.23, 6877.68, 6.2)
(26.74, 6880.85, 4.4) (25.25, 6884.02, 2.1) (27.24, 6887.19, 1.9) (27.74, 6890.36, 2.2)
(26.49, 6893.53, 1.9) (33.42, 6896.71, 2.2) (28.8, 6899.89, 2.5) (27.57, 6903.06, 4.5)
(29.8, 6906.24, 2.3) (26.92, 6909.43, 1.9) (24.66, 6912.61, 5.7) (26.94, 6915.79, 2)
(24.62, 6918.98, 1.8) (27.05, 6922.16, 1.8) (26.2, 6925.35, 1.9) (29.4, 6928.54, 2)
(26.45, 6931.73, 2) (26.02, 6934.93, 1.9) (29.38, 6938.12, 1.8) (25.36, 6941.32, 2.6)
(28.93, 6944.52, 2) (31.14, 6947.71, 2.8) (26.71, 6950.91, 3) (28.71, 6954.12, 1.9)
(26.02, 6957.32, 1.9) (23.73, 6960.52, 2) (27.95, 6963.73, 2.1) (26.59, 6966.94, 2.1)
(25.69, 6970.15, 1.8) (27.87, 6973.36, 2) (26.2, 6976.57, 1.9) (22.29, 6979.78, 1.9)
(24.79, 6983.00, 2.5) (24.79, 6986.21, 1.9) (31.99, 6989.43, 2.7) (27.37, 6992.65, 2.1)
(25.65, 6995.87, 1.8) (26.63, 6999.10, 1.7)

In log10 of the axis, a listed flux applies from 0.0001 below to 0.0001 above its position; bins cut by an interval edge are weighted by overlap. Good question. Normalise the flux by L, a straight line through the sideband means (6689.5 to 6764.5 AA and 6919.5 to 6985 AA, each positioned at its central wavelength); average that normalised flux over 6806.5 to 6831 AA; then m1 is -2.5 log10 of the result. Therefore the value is 0.06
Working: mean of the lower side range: 29.8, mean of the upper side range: 26.8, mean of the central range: 27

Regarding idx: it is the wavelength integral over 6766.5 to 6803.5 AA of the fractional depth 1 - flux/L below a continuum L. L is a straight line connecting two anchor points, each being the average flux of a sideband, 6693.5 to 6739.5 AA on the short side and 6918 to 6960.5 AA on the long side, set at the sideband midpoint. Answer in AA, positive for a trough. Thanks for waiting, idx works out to 2.2 AA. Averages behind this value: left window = 30.9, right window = 27.3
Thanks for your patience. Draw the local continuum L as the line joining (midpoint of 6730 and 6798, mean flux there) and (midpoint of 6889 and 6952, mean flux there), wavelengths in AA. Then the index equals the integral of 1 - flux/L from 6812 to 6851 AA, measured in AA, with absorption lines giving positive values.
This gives 2.1 AA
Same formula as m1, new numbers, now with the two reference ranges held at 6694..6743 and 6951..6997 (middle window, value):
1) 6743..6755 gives 0.13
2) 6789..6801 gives 0.13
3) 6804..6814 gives 0.09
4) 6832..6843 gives 0.10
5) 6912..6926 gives 0.06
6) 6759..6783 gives 0.06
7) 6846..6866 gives 0.02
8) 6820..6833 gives 0.04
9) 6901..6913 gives 0.00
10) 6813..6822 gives 0.17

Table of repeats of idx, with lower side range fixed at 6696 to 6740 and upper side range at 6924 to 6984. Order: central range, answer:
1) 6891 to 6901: -0.6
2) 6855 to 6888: -0.6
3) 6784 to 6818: 2.7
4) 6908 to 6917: 0.5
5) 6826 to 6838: 0.9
